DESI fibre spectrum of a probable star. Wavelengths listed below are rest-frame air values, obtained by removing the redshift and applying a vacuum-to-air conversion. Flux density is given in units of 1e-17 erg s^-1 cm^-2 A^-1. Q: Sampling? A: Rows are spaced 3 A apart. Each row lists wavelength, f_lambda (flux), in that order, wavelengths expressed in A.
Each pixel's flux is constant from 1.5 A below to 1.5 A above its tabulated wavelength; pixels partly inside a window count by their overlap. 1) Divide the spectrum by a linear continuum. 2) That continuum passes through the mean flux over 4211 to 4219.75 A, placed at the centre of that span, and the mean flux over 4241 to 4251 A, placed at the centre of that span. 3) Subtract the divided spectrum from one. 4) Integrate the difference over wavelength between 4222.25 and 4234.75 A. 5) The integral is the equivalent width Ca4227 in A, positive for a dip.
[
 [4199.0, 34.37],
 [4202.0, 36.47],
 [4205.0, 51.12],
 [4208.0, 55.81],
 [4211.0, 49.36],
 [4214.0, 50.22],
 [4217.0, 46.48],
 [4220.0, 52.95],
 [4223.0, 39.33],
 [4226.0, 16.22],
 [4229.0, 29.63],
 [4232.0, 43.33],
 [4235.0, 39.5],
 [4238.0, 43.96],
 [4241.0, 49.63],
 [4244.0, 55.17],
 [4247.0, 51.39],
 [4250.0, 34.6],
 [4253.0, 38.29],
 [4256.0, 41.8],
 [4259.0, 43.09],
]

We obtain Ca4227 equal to 4.17 A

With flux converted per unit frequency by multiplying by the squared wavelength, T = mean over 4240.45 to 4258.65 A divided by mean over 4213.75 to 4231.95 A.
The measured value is 1.2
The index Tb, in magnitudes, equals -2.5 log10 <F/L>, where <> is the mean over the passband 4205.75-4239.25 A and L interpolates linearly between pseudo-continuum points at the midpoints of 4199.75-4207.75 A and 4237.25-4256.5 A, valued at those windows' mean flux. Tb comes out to 0.06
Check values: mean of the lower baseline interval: 44.8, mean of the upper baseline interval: 45.2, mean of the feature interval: 42.6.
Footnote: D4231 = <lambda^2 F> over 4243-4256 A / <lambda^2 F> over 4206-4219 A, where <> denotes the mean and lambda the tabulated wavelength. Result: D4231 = 0.89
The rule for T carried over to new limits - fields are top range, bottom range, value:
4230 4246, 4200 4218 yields 0.97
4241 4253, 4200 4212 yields 0.99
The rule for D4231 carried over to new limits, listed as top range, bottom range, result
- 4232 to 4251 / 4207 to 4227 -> 1.04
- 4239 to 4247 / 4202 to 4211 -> 1.05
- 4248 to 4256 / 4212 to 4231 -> 0.99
